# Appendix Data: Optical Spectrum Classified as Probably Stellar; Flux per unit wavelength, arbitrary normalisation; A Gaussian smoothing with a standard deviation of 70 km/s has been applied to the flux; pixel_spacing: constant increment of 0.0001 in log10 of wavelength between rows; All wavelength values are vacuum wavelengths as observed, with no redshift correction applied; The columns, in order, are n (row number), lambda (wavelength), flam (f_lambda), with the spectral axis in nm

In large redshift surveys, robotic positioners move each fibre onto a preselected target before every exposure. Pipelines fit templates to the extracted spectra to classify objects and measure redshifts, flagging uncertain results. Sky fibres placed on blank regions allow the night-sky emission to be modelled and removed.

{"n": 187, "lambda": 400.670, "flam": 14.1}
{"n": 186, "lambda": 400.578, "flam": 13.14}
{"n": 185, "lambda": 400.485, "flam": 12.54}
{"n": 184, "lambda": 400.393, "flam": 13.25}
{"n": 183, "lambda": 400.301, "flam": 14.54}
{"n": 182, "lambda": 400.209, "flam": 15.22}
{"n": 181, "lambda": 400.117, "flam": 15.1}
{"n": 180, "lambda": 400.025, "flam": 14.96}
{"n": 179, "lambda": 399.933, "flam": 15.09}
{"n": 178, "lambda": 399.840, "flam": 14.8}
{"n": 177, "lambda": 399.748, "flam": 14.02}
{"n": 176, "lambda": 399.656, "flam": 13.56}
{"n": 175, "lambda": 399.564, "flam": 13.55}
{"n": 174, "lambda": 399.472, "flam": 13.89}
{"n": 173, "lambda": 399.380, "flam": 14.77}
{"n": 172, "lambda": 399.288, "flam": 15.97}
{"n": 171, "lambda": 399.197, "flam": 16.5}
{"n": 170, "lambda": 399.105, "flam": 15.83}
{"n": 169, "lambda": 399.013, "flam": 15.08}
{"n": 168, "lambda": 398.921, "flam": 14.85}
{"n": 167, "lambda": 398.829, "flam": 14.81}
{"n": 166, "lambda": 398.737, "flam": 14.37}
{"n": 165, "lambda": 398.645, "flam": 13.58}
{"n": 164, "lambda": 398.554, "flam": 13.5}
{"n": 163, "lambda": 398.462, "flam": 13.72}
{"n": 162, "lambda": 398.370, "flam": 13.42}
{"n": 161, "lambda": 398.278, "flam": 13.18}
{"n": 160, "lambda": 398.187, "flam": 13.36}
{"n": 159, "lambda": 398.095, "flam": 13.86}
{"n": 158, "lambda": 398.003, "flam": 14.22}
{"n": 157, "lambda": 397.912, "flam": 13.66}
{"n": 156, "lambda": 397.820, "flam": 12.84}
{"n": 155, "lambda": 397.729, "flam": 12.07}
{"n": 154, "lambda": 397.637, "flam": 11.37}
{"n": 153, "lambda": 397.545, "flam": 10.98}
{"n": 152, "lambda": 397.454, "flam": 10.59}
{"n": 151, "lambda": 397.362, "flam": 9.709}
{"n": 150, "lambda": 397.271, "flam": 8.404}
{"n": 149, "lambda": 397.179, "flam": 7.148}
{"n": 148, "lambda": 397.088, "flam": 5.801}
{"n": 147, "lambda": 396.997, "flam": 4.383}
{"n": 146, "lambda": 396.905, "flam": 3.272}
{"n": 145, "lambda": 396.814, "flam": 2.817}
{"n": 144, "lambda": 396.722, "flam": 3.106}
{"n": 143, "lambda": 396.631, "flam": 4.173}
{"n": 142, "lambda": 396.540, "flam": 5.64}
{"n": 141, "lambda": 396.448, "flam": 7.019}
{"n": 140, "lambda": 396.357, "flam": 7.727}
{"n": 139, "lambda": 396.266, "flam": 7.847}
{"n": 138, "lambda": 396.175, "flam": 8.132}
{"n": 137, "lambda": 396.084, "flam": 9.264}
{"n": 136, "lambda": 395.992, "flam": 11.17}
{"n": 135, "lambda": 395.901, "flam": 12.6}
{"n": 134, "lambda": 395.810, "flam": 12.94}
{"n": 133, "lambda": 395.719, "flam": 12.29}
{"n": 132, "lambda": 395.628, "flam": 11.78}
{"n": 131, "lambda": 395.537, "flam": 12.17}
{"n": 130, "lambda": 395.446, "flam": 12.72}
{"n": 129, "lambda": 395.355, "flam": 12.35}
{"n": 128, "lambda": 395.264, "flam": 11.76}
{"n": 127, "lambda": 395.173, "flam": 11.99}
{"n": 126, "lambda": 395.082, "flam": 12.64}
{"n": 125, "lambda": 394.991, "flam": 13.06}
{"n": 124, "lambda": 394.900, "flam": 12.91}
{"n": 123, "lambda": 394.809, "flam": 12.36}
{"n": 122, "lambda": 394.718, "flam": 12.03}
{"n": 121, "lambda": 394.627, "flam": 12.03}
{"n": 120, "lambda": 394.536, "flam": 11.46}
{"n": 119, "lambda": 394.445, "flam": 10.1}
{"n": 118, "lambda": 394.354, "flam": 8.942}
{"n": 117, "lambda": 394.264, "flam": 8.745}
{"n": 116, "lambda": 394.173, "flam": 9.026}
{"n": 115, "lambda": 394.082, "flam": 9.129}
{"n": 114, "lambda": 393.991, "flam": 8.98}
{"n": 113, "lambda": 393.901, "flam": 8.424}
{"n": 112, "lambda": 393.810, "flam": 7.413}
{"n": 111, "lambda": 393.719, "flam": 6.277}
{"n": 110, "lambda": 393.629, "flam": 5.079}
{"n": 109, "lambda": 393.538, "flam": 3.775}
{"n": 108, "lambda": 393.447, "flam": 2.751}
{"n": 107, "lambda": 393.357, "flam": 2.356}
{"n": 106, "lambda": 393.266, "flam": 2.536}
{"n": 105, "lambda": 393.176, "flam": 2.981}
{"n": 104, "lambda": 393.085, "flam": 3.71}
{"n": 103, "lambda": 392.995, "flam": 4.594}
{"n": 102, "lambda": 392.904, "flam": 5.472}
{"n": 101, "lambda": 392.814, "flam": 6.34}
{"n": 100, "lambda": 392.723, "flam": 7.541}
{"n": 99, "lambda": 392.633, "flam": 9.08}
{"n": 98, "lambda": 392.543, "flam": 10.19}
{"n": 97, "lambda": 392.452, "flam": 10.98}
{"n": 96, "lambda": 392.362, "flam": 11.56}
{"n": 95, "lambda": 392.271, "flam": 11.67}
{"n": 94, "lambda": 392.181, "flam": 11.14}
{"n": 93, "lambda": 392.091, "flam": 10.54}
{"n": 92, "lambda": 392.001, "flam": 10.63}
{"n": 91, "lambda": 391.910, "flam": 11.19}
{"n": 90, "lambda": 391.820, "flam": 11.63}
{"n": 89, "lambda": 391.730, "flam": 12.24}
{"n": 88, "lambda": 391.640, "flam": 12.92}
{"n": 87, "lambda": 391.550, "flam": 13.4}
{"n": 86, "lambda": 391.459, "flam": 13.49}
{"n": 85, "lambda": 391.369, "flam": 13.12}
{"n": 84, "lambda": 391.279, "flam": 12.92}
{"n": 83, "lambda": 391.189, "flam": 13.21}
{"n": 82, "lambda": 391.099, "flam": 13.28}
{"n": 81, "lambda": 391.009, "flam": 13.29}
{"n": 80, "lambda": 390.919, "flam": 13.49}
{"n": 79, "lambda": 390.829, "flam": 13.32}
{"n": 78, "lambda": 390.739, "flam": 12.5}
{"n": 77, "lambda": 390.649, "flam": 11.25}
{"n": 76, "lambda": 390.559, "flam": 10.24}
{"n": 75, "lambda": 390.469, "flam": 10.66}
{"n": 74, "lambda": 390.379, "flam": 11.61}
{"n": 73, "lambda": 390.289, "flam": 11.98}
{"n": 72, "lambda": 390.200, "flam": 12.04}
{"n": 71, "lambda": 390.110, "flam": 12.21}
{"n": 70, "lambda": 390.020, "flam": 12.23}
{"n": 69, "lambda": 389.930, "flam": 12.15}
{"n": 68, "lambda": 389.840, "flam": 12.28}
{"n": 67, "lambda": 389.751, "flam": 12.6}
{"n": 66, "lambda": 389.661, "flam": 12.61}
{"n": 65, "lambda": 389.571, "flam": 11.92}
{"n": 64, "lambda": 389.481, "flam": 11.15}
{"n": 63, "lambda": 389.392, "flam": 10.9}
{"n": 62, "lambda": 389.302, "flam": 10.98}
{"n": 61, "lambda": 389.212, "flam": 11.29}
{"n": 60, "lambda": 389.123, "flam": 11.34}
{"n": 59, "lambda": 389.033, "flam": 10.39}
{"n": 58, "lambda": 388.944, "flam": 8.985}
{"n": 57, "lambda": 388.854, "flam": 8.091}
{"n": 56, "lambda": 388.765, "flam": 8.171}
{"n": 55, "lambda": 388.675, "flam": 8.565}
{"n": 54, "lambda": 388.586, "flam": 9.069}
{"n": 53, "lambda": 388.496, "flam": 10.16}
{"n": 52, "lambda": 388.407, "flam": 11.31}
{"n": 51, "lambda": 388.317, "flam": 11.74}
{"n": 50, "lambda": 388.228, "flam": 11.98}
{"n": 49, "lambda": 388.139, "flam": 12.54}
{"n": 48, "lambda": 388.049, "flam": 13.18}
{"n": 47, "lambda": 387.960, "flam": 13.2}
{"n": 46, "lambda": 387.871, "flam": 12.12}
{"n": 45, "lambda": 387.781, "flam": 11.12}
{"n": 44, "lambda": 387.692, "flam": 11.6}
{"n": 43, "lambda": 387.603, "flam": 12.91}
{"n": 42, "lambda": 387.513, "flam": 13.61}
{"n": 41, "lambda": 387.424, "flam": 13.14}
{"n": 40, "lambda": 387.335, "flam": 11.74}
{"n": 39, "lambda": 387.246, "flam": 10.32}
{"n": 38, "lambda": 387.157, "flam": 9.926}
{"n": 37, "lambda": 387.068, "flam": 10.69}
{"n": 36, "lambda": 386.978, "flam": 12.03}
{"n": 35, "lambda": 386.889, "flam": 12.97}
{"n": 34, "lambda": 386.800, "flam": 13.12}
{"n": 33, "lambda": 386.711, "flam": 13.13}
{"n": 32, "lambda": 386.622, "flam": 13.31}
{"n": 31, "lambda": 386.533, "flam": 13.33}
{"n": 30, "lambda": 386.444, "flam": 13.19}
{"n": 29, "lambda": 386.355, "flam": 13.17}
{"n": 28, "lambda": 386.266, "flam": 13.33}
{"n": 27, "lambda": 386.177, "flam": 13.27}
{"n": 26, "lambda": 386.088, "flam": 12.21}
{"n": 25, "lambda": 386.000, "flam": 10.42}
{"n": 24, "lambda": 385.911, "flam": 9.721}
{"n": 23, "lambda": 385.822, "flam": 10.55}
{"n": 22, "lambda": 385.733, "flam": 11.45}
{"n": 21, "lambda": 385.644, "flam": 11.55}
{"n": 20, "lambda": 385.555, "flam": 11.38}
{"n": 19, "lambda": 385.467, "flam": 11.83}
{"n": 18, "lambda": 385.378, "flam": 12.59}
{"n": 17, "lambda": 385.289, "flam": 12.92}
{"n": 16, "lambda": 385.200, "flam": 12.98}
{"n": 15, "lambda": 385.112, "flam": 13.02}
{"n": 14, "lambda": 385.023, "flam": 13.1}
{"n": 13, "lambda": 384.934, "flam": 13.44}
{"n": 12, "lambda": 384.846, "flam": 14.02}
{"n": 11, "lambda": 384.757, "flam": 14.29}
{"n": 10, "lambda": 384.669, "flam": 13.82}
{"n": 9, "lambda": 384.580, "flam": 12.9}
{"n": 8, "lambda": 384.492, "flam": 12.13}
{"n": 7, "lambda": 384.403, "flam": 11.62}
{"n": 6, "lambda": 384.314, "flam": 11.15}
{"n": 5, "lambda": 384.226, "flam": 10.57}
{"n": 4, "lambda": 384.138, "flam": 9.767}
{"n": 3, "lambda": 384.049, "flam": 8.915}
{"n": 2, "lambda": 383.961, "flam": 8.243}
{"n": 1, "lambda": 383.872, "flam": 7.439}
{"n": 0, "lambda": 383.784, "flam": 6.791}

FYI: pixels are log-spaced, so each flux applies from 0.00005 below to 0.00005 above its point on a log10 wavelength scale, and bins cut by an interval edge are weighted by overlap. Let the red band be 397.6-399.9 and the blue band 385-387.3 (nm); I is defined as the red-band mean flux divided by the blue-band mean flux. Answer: 1.16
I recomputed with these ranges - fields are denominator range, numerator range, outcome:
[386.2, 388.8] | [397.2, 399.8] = 1.12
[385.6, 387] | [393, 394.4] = 0.49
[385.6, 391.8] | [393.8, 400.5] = 0.97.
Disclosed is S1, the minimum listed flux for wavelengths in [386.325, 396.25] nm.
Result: 2.356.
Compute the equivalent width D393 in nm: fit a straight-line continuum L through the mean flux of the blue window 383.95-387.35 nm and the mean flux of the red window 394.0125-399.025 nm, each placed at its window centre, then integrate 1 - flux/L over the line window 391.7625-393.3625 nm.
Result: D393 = 0.43 nm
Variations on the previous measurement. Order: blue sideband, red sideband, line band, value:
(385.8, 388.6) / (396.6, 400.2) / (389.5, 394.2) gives 0.83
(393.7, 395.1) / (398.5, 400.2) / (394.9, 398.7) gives 0.62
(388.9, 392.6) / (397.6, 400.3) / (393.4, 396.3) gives 0.66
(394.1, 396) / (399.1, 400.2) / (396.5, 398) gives 0.59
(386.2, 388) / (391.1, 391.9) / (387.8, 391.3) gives 0.30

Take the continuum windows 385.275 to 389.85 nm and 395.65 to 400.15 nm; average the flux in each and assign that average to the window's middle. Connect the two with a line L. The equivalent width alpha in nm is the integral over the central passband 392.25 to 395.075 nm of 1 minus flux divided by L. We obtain 0.83 nm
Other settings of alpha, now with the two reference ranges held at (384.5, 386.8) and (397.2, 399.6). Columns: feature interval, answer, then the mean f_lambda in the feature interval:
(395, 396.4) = 0.208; 11.2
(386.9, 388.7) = 0.158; 11.6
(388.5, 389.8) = 0.241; 10.4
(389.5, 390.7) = 0.097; 11.8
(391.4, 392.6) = 0.121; 11.6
